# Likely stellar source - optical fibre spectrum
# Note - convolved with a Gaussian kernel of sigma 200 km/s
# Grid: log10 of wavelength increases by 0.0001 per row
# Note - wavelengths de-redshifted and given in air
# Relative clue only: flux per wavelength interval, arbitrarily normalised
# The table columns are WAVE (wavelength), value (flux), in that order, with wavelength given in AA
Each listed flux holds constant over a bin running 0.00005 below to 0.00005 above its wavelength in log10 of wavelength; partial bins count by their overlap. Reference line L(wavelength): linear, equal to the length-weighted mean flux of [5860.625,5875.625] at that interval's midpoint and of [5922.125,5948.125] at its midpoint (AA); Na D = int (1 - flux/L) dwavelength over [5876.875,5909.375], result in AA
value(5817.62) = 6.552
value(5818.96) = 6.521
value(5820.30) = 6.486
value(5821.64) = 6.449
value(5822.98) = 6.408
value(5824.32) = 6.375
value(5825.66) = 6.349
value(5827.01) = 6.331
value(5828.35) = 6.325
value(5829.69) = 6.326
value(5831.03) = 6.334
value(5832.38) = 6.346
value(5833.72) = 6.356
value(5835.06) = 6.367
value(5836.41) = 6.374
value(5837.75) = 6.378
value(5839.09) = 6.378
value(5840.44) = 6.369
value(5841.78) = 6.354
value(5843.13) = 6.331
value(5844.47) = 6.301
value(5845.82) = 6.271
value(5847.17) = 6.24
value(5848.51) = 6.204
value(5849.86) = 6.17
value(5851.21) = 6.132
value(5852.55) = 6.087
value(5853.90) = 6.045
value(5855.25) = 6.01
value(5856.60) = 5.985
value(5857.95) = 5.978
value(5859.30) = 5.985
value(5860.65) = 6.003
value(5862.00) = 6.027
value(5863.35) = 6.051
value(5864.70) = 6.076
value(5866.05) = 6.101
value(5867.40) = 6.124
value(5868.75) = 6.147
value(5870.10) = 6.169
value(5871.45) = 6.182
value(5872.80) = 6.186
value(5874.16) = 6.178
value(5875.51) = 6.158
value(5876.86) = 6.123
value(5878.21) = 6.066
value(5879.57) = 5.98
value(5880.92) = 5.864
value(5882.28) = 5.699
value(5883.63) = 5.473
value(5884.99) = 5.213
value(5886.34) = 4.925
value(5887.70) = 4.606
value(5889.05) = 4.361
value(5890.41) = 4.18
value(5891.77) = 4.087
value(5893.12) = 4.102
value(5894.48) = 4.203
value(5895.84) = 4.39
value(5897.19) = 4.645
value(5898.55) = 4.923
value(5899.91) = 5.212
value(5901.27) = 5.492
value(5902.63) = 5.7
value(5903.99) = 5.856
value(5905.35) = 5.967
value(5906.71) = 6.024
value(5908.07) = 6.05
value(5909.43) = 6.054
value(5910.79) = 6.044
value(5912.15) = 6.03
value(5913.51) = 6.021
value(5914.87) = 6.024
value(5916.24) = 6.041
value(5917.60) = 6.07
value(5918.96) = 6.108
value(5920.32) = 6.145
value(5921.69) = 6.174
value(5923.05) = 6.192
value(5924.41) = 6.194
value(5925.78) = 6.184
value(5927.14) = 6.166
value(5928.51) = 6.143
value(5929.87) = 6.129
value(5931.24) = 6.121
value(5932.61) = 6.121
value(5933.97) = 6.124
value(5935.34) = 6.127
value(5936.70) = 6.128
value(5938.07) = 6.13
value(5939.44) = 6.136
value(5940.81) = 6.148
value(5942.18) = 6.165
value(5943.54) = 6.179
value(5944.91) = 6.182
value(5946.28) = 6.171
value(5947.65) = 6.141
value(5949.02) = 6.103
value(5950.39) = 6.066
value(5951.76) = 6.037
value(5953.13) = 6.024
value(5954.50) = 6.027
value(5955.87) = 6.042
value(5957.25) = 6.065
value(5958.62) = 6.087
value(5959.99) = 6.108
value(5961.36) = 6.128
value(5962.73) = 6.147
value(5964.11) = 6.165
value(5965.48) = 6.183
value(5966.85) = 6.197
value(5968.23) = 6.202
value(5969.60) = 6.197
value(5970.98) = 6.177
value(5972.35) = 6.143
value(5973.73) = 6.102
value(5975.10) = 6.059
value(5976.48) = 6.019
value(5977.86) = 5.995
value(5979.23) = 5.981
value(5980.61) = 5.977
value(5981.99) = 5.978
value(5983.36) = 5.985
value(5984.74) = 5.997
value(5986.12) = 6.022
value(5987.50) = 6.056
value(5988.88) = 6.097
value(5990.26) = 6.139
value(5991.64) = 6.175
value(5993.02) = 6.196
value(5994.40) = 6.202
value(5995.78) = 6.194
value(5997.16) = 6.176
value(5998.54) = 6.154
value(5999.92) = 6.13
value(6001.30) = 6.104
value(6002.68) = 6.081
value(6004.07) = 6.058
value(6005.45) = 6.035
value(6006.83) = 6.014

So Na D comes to 4.89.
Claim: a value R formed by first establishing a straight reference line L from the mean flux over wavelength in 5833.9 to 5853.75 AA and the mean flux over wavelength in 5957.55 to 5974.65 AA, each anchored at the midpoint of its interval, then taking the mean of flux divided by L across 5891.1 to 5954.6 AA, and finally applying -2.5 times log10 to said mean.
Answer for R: 0.06 mag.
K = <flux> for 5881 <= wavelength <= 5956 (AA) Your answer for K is 5.73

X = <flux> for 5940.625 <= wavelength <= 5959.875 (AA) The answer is 6.1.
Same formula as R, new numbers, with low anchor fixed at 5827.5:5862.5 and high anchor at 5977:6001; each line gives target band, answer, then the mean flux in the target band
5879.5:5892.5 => 0.23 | 4.99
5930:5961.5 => 0.00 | 6.11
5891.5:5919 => 0.13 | 5.49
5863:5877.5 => 0.01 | 6.14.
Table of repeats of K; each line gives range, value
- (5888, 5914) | 5.22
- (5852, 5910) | 5.59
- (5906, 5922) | 6.06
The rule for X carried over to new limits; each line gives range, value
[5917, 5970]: 6.13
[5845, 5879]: 6.11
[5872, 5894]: 5.32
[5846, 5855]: 6.15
